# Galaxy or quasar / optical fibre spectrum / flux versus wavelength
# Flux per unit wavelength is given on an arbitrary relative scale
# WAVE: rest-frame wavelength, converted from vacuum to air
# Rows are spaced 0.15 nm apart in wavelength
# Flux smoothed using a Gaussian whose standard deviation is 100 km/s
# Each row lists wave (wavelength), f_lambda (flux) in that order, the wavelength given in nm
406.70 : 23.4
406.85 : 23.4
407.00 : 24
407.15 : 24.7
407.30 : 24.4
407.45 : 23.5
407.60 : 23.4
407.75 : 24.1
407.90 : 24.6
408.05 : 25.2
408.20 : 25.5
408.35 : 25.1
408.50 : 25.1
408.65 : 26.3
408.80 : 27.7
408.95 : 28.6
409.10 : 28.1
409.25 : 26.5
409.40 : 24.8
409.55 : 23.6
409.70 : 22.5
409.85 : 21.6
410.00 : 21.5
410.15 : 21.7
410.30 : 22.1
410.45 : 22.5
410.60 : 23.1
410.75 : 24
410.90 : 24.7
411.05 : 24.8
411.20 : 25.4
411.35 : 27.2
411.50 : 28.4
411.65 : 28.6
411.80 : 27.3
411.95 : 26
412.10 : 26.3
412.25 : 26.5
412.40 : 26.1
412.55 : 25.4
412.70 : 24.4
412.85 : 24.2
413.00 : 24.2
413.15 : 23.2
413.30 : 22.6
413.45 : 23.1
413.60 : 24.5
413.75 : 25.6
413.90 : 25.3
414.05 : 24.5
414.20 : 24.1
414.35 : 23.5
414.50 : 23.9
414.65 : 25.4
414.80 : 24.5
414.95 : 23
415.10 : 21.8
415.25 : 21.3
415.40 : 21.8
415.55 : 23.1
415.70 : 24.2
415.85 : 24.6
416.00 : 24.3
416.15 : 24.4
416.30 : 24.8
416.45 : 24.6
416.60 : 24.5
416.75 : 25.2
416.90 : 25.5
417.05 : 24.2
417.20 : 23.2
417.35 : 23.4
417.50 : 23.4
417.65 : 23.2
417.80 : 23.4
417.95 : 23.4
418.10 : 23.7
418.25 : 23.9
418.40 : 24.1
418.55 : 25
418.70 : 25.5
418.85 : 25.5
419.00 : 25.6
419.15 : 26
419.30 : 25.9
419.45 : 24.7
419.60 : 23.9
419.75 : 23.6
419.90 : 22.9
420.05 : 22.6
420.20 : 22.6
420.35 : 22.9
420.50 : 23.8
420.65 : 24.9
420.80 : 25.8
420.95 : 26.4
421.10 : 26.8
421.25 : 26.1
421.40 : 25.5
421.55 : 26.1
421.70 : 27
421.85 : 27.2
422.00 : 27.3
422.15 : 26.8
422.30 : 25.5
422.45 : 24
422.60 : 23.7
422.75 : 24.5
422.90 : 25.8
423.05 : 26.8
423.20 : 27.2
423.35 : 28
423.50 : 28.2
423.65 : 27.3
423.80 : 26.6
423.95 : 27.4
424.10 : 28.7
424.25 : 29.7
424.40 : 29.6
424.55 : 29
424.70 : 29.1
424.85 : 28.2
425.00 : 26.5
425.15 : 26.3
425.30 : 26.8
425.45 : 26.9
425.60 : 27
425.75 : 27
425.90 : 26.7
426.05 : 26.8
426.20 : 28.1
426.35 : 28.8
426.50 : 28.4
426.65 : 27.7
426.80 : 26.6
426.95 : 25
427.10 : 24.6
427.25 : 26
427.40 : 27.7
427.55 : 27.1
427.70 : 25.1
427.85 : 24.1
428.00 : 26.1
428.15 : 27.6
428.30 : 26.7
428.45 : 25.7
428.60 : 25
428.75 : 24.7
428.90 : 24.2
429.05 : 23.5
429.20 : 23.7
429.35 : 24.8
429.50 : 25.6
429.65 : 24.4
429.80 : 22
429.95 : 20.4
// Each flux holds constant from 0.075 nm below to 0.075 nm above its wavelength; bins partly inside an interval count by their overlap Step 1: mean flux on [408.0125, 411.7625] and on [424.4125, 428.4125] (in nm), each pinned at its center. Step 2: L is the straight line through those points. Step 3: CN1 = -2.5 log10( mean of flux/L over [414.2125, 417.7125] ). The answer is 0.08 mag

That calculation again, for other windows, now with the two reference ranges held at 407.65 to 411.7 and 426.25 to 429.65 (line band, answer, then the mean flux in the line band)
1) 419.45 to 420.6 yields 0.09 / 23.3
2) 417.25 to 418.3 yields 0.08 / 23.5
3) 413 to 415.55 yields 0.07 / 23.6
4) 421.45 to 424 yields -0.04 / 26.4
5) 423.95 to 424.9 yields -0.13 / 28.9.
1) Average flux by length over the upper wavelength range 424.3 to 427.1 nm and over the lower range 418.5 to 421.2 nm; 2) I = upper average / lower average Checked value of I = 1.11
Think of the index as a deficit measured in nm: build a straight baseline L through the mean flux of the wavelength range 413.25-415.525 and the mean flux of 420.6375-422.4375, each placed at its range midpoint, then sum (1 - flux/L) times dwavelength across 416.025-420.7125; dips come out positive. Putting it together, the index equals 0.17 nm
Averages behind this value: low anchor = 23.7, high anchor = 26.3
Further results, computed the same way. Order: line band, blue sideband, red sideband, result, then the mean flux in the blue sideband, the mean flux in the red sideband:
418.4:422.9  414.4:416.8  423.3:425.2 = 0.20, 23.8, 28.1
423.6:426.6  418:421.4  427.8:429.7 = -0.34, 24.7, 25.1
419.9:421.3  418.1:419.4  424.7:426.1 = 0.06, 25.1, 27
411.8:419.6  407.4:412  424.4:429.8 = 0.33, 25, 26.3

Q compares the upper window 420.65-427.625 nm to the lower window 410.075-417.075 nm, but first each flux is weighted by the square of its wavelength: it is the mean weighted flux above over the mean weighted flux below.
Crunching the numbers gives 1.2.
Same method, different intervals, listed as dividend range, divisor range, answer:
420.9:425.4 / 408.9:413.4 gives 1.15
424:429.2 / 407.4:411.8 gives 1.17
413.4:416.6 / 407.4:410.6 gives 1.01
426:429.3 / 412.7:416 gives 1.17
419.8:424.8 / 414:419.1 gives 1.12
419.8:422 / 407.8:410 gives 1.05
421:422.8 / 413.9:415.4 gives 1.14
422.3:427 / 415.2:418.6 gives 1.18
